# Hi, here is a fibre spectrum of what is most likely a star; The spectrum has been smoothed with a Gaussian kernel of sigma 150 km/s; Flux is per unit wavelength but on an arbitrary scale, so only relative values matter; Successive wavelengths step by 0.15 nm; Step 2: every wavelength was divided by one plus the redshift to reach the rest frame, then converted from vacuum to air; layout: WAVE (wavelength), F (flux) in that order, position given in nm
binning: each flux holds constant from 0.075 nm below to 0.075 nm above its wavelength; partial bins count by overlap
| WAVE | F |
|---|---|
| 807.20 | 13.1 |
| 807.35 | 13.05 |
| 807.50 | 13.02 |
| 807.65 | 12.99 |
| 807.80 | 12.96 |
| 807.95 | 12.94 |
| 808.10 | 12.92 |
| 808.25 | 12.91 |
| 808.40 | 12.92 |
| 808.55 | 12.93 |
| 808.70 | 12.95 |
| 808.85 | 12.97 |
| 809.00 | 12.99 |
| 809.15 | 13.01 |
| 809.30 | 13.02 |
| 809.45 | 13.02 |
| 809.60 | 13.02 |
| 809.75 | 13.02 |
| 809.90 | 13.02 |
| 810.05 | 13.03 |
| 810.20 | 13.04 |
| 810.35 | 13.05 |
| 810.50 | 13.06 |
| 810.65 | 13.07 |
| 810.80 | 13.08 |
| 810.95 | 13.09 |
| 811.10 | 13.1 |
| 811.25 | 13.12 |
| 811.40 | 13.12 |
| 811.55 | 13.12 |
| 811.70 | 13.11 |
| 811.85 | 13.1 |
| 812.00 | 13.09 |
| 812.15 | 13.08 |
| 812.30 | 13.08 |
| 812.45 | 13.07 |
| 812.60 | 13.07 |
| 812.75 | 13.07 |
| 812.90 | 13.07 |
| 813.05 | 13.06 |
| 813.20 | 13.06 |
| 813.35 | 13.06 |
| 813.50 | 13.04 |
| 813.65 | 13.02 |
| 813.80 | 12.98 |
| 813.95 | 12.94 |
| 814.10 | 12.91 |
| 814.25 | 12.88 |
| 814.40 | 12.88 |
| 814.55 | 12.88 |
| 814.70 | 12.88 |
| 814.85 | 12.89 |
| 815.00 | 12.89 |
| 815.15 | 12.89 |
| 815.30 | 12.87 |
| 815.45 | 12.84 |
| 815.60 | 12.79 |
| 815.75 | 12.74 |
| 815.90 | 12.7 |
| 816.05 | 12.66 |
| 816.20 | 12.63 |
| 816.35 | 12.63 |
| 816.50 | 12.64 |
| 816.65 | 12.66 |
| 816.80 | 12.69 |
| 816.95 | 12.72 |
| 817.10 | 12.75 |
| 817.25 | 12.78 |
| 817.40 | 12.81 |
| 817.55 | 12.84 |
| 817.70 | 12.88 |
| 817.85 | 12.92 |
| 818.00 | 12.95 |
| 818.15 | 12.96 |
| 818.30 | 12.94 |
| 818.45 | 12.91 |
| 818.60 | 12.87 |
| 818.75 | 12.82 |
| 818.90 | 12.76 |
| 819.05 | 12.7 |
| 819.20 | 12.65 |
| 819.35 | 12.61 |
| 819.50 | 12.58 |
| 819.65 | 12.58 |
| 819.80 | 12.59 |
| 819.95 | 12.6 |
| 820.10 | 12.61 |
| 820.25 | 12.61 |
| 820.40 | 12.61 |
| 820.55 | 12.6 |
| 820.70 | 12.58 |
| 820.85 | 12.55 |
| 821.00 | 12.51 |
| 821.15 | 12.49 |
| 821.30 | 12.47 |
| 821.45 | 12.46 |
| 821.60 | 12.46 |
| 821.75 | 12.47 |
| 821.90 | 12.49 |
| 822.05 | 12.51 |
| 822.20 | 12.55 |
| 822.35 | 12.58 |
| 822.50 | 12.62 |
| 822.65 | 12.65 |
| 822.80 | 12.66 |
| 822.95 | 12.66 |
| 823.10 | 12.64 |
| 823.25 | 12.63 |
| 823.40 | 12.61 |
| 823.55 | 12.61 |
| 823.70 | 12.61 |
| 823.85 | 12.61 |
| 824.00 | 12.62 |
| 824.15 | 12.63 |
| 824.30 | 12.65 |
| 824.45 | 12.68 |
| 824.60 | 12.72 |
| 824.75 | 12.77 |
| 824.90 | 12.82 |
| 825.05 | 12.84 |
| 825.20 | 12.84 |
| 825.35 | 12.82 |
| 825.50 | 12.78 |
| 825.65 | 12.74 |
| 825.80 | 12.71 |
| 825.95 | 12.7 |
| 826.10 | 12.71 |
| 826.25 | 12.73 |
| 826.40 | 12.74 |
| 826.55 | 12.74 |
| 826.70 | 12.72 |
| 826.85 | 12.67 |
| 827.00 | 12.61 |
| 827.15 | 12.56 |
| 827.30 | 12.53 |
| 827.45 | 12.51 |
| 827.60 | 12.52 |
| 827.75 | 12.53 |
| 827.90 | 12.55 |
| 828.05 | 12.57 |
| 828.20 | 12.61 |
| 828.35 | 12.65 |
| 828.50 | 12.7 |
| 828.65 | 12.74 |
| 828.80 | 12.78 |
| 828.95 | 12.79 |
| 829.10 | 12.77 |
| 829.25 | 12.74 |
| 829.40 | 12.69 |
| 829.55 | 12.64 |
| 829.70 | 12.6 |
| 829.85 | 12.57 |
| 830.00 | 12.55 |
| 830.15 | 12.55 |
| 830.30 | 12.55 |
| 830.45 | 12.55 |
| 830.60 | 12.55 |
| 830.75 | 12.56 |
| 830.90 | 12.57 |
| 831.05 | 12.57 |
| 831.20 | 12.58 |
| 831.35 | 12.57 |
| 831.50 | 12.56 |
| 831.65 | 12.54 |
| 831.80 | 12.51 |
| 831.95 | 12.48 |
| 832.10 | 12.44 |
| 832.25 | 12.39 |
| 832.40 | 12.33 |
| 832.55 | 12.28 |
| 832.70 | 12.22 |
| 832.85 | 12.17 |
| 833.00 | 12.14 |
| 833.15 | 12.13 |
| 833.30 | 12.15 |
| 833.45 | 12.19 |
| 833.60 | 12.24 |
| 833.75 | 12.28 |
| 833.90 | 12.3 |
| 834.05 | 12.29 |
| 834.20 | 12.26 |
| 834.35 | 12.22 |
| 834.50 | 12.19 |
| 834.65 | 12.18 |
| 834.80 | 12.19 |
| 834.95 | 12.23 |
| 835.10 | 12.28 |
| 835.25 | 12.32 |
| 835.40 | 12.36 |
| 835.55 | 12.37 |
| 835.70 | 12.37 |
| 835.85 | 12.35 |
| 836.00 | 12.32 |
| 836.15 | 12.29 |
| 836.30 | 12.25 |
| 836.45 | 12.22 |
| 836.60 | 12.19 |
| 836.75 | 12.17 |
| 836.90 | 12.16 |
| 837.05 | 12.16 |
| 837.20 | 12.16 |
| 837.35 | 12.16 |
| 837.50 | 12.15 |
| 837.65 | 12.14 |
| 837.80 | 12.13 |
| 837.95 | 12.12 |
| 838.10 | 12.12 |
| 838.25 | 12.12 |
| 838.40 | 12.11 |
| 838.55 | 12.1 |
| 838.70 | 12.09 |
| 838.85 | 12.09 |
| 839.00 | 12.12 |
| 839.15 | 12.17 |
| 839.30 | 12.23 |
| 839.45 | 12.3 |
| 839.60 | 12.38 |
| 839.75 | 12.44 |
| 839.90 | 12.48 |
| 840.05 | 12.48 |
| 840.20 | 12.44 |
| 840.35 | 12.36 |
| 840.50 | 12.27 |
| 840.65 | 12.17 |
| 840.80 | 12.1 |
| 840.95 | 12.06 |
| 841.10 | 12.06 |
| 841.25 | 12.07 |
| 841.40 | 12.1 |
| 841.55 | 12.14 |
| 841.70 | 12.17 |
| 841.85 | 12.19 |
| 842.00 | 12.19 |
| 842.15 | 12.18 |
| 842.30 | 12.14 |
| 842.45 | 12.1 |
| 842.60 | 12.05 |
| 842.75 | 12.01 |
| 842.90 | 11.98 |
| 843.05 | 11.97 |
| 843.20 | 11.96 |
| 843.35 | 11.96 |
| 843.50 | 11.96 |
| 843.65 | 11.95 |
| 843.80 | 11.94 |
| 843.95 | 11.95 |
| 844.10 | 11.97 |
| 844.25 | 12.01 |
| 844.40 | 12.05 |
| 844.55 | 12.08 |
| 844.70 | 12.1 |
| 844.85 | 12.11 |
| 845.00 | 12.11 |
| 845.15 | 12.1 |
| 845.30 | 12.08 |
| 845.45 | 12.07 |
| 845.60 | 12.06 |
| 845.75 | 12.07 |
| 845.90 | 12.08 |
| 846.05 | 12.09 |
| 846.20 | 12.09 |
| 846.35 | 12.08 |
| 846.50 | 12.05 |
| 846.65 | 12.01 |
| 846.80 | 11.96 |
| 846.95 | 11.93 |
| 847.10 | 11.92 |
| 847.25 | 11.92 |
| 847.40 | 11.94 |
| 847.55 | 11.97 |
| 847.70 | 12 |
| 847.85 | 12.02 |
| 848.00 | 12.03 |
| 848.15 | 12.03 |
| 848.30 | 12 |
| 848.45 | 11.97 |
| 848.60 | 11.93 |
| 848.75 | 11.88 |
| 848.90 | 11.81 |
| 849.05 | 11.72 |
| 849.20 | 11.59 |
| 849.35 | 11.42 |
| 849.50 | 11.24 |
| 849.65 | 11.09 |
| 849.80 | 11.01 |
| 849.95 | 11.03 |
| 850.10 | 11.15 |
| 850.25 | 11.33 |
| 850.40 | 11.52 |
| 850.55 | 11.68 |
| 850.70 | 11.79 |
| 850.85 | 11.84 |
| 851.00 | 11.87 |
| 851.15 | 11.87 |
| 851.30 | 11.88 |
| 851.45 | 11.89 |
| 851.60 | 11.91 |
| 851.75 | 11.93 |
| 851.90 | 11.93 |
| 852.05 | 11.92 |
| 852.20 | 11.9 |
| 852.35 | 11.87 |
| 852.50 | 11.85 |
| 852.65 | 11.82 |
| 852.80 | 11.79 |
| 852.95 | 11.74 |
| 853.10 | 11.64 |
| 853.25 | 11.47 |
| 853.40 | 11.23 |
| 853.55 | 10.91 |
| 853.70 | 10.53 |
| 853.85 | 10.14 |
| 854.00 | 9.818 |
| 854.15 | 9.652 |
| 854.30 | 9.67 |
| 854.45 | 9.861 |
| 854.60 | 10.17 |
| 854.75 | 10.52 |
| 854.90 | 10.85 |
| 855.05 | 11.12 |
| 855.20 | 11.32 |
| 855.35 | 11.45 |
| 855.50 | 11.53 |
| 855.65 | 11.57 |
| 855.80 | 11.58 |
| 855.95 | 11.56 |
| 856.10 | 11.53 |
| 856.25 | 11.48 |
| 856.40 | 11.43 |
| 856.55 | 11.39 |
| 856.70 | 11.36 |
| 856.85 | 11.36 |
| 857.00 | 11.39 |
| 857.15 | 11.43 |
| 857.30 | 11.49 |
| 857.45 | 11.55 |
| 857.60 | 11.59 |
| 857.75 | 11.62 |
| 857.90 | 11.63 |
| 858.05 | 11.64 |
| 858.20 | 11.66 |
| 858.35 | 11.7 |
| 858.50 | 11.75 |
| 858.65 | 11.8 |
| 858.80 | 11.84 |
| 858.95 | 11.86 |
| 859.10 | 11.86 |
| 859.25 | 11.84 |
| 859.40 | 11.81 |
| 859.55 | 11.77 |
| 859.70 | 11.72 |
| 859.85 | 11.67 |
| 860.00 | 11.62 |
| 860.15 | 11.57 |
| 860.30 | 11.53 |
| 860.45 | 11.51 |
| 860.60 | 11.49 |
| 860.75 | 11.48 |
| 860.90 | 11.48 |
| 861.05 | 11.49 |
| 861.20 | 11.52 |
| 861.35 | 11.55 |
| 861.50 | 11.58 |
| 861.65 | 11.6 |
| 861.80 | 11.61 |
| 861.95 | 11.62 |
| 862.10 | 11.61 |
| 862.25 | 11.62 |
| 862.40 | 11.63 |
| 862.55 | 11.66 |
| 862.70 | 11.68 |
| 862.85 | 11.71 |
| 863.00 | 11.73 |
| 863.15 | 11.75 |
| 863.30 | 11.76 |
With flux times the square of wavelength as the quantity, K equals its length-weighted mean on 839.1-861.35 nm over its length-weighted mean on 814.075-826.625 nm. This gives 1.0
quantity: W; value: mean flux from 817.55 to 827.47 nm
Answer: 12.7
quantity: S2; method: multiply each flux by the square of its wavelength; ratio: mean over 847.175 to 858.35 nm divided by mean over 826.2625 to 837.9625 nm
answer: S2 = 1.0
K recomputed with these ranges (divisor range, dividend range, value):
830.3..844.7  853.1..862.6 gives 0.97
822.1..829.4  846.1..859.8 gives 0.97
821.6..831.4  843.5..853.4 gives 0.99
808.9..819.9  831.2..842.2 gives 1.00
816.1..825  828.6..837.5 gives 1.01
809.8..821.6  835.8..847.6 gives 1.00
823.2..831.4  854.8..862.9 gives 0.99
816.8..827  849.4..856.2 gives 0.96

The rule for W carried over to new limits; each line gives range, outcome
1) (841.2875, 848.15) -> 12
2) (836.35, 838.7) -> 12.1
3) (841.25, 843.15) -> 12.1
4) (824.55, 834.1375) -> 12.6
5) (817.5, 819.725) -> 12.8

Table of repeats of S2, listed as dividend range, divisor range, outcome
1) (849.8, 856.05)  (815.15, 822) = 0.97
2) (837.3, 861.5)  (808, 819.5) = 0.99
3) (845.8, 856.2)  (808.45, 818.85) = 0.97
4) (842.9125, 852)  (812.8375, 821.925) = 1.00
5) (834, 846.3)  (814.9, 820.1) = 1.01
